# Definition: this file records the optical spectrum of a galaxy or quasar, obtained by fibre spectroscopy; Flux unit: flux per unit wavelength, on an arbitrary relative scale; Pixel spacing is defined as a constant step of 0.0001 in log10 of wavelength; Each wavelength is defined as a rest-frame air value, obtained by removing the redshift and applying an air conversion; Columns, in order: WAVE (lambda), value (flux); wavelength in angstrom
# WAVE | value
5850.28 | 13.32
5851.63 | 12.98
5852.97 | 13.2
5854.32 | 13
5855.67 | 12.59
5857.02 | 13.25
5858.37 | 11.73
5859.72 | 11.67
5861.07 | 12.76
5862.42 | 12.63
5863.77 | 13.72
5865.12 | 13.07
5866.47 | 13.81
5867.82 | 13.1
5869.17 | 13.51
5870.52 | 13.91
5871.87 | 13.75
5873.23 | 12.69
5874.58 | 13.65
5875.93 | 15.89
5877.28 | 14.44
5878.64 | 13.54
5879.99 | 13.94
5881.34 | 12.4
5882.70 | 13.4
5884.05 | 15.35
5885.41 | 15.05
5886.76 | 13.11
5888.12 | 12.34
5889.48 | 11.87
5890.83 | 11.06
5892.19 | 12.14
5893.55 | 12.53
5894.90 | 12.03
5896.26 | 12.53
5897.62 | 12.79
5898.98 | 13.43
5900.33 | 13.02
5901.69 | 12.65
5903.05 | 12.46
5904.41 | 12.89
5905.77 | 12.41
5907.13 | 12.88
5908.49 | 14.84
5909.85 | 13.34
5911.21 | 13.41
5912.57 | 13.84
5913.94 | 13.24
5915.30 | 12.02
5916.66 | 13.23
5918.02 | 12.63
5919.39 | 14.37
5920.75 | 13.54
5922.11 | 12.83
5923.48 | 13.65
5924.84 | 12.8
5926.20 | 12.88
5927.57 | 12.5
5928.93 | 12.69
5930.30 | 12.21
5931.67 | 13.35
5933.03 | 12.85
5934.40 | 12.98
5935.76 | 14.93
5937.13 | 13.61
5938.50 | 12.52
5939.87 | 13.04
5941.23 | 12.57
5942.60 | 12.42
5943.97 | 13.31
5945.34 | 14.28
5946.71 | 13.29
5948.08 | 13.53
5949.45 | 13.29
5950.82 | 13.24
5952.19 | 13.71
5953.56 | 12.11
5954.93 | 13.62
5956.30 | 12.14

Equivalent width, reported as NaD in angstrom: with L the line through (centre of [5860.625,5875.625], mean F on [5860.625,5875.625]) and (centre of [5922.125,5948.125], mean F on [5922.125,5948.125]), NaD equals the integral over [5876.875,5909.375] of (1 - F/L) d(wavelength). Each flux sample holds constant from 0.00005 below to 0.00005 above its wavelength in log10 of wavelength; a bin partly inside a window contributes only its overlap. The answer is 0.6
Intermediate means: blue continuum 13.4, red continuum 13.1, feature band 13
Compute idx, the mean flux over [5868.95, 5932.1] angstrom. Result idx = 13.2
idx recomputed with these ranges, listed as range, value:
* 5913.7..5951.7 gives 13.1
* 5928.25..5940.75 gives 13.1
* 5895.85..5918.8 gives 13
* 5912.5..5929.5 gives 13.1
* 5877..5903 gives 13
